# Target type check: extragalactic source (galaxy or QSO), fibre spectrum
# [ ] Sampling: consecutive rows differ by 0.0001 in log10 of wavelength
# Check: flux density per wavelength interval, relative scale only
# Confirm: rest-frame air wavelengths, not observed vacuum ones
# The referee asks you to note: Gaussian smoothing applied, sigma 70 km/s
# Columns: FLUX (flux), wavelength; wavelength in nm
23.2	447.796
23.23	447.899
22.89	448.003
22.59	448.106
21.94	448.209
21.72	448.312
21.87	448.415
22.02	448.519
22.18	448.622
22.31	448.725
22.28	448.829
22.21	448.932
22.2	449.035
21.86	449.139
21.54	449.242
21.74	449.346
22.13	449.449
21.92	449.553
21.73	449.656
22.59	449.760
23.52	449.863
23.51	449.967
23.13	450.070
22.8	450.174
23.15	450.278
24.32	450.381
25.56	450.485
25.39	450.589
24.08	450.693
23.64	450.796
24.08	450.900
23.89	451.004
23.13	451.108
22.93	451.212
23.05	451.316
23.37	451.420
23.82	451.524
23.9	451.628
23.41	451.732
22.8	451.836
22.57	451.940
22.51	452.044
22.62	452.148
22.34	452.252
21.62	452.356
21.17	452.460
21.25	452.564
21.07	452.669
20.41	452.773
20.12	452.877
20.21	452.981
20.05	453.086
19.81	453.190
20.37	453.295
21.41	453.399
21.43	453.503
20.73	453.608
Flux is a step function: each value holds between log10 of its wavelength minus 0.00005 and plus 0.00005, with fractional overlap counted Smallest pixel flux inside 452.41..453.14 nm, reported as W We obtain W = 20.05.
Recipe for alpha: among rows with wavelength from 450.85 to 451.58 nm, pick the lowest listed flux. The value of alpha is 22.93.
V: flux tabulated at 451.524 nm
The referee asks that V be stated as 23.82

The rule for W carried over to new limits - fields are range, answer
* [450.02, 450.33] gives 22.8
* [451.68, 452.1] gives 22.51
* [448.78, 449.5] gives 21.54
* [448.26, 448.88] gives 21.72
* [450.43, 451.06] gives 23.64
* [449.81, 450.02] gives 23.51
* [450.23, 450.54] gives 23.15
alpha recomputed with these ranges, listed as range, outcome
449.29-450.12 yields 21.73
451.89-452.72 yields 21.07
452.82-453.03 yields 20.12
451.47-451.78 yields 23.41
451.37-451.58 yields 23.37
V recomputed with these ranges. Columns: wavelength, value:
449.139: 21.86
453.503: 21.43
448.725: 22.31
